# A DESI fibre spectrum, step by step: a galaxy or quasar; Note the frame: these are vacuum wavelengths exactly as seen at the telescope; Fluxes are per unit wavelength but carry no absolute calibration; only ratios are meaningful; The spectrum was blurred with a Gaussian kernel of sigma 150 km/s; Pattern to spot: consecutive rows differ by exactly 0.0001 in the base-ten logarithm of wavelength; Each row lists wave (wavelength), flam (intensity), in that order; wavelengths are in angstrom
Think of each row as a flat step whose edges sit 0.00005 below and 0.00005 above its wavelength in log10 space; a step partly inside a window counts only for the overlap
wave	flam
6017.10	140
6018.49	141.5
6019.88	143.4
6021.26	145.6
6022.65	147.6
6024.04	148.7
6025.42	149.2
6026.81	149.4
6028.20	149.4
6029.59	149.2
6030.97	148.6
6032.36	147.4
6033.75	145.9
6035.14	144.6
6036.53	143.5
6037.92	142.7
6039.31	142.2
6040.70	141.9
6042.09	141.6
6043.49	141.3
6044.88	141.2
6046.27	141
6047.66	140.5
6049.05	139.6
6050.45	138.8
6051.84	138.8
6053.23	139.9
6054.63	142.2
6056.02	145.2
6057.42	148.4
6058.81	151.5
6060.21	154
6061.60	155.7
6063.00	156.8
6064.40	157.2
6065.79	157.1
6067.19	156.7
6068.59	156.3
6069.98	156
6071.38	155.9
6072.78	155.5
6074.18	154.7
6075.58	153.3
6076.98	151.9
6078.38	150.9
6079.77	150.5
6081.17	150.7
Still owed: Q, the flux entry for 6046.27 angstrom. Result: 141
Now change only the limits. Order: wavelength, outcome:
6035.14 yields 144.6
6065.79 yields 157.1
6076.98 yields 151.9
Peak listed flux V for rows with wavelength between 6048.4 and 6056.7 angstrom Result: 145.2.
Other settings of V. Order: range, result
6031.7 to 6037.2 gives 147.4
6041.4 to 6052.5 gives 141.6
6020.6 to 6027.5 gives 149.4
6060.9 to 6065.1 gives 157.2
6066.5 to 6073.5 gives 156.7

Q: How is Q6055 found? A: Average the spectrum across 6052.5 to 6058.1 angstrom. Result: 144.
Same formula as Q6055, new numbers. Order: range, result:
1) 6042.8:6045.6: 141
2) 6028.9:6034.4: 148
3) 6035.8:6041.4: 143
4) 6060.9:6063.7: 156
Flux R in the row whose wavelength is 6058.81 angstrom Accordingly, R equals 151.5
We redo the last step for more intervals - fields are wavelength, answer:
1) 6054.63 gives 142.2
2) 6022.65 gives 147.6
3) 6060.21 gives 154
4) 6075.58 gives 153.3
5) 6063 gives 156.8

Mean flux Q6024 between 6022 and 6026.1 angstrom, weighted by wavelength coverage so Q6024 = 149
